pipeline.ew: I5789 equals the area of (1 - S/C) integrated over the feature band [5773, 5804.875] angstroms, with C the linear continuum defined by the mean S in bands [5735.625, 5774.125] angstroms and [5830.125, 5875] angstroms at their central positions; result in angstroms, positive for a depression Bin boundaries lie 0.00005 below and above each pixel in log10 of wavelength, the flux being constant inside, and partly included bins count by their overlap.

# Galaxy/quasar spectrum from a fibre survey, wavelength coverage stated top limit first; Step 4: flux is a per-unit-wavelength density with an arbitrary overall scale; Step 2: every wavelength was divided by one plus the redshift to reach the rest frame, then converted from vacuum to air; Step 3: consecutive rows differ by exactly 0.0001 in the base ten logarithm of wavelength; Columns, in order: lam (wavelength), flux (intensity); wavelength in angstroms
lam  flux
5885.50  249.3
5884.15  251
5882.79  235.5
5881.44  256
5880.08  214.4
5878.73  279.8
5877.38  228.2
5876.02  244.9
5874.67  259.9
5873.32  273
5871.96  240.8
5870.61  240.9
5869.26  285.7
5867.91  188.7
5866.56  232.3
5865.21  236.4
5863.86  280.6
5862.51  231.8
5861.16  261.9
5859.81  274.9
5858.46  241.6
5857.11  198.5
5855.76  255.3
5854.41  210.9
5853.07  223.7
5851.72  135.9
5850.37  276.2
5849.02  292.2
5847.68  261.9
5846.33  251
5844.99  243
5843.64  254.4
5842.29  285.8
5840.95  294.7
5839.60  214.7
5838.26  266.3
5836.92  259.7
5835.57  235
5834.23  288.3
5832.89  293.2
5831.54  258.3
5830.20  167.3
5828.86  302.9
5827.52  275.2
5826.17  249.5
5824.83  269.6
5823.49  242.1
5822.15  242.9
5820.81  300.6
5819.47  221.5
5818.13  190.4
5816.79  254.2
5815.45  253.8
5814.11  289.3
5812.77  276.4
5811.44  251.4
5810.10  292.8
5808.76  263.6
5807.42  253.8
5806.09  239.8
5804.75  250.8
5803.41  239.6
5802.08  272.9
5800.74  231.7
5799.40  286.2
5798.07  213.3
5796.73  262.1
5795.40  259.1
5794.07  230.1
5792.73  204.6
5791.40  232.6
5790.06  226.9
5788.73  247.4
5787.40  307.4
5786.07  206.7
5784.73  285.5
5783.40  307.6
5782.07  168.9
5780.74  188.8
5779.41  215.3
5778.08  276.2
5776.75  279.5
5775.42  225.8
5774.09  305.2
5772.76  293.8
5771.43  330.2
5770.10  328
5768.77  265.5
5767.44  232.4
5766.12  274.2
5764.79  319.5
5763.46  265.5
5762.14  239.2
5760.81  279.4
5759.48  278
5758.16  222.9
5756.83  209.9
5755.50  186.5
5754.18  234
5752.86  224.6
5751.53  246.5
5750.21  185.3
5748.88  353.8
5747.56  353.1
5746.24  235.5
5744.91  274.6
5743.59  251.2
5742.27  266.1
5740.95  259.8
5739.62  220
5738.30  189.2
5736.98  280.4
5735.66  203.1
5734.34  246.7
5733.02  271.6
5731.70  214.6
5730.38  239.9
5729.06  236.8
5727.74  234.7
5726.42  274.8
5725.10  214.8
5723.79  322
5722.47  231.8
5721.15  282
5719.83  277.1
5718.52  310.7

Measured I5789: 1.1 angstroms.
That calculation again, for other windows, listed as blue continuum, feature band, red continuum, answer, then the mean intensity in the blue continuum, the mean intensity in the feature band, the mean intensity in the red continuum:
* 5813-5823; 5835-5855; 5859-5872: 0.2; 251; 247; 248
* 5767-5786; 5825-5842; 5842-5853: -0.6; 263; 260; 247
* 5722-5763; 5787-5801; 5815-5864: 0.2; 248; 245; 250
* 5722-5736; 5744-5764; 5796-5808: -0.4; 246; 253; 250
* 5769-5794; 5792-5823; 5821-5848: 0.8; 257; 251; 258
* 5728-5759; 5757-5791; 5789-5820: -2.2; 244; 262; 248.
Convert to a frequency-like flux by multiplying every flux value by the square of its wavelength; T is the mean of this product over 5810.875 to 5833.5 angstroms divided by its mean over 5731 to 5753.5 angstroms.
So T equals 1.0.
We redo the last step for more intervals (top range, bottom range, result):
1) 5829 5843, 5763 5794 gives 1.01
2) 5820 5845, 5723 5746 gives 1.09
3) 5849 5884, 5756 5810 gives 0.97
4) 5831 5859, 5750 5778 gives 0.99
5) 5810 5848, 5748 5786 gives 1.02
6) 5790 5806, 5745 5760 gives 0.99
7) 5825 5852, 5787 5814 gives 1.03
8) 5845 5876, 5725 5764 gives 1.03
